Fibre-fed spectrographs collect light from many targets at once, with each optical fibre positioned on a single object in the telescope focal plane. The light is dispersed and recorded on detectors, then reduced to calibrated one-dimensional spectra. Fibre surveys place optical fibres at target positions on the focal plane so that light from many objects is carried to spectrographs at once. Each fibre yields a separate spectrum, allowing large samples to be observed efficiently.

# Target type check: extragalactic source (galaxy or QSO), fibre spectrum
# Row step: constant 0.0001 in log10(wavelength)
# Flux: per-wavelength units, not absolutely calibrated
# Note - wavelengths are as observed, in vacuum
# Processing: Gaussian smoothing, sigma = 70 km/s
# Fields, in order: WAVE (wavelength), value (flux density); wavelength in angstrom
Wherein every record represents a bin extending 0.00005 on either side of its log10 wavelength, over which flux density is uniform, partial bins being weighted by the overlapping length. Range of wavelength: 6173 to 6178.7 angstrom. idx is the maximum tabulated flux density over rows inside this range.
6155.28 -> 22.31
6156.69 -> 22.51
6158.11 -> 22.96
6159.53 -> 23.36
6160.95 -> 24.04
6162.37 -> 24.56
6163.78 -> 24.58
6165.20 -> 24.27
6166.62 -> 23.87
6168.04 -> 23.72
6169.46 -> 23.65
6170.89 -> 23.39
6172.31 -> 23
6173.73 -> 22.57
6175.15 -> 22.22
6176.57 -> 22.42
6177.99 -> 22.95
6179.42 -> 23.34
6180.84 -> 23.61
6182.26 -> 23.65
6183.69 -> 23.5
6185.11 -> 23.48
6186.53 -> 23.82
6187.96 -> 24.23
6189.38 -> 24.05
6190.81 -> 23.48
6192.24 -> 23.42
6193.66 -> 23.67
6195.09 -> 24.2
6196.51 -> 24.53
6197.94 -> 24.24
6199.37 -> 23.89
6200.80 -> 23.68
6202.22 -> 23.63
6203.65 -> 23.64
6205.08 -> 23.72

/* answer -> 22.95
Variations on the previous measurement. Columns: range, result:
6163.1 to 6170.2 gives 24.58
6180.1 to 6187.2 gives 23.82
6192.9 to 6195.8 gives 24.2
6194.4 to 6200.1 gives 24.53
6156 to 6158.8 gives 22.96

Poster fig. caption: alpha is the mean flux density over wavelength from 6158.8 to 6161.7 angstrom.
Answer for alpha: 23.7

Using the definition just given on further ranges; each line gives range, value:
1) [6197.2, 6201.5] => 23.9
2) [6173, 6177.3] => 22.4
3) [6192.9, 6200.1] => 24.1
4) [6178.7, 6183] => 23.5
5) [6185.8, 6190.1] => 24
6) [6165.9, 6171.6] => 23.6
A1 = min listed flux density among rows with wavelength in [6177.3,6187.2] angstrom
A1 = 22.95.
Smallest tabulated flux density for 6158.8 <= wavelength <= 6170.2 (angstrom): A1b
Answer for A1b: 23.36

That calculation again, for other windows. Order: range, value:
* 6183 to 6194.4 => 23.42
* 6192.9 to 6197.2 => 23.67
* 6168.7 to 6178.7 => 22.22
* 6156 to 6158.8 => 22.51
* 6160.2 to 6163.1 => 24.04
